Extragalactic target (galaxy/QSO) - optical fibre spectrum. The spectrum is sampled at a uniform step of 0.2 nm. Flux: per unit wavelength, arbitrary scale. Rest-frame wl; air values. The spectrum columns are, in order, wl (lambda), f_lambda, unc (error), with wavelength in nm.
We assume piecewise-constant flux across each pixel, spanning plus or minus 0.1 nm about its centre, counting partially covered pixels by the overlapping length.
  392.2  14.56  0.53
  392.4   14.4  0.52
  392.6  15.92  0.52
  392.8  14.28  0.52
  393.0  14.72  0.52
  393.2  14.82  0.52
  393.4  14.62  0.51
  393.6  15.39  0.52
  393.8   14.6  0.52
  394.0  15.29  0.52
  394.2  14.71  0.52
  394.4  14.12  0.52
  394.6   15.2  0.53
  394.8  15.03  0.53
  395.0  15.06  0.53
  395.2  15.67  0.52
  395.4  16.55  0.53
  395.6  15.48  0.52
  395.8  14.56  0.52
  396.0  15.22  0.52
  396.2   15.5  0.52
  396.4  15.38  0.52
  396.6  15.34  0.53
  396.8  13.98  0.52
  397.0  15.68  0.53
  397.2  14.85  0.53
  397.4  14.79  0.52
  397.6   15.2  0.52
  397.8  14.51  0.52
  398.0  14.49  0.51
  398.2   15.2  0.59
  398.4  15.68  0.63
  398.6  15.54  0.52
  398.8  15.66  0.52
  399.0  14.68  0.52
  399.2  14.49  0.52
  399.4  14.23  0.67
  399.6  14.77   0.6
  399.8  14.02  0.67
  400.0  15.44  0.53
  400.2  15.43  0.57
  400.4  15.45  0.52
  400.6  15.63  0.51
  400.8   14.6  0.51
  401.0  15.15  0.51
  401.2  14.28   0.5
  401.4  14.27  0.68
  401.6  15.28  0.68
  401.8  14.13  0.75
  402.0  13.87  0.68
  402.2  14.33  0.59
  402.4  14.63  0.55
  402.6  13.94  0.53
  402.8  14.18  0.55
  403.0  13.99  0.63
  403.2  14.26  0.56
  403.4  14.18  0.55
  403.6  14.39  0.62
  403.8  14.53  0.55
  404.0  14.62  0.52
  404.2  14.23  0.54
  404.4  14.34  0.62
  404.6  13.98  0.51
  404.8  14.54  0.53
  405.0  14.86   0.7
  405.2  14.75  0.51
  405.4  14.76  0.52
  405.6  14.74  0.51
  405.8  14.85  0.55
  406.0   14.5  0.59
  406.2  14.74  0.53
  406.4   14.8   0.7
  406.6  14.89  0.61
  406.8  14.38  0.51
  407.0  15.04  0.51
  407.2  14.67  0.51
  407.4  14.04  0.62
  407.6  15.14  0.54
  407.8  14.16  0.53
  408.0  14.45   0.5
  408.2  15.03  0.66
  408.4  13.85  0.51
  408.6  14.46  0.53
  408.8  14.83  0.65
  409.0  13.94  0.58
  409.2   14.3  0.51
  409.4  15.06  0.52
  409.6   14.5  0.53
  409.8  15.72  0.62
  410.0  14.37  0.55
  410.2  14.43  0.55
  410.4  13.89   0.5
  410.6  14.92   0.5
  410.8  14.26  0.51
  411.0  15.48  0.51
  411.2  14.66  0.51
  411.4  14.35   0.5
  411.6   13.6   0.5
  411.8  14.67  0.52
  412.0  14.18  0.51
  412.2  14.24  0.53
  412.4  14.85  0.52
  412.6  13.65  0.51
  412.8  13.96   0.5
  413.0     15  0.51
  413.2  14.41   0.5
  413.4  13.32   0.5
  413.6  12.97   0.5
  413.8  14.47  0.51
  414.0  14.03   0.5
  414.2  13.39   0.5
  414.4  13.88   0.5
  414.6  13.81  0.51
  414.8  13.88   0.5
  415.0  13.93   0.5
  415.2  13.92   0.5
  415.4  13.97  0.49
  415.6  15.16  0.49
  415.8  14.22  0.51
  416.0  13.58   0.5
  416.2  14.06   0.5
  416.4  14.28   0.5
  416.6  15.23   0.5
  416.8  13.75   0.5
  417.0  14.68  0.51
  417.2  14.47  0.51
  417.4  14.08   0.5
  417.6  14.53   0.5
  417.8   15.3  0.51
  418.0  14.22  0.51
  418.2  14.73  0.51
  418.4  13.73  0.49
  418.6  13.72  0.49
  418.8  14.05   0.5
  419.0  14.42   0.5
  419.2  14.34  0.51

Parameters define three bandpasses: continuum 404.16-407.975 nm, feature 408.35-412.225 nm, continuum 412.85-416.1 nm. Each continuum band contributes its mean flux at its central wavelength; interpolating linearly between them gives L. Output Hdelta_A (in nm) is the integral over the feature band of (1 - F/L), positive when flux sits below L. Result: -0.05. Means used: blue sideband 14.6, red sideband 14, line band 14.5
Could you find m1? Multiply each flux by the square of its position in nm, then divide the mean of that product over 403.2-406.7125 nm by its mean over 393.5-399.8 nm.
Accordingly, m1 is 1.01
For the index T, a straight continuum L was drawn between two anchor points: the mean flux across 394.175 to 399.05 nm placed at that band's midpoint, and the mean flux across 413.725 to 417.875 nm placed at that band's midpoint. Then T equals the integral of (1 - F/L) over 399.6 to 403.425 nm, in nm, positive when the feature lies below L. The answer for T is 0.078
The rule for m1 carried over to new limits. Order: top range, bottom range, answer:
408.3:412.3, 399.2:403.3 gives 1.04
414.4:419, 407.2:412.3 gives 1.02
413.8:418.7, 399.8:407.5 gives 1.03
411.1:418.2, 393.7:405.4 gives 1.03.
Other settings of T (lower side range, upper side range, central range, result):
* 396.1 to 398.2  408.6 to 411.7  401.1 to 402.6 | 0.05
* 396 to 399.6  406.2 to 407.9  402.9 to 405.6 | 0.06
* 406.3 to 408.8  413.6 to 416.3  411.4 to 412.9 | 0.00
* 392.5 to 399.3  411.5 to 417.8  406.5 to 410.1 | -0.03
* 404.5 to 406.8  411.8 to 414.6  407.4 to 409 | 0.00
